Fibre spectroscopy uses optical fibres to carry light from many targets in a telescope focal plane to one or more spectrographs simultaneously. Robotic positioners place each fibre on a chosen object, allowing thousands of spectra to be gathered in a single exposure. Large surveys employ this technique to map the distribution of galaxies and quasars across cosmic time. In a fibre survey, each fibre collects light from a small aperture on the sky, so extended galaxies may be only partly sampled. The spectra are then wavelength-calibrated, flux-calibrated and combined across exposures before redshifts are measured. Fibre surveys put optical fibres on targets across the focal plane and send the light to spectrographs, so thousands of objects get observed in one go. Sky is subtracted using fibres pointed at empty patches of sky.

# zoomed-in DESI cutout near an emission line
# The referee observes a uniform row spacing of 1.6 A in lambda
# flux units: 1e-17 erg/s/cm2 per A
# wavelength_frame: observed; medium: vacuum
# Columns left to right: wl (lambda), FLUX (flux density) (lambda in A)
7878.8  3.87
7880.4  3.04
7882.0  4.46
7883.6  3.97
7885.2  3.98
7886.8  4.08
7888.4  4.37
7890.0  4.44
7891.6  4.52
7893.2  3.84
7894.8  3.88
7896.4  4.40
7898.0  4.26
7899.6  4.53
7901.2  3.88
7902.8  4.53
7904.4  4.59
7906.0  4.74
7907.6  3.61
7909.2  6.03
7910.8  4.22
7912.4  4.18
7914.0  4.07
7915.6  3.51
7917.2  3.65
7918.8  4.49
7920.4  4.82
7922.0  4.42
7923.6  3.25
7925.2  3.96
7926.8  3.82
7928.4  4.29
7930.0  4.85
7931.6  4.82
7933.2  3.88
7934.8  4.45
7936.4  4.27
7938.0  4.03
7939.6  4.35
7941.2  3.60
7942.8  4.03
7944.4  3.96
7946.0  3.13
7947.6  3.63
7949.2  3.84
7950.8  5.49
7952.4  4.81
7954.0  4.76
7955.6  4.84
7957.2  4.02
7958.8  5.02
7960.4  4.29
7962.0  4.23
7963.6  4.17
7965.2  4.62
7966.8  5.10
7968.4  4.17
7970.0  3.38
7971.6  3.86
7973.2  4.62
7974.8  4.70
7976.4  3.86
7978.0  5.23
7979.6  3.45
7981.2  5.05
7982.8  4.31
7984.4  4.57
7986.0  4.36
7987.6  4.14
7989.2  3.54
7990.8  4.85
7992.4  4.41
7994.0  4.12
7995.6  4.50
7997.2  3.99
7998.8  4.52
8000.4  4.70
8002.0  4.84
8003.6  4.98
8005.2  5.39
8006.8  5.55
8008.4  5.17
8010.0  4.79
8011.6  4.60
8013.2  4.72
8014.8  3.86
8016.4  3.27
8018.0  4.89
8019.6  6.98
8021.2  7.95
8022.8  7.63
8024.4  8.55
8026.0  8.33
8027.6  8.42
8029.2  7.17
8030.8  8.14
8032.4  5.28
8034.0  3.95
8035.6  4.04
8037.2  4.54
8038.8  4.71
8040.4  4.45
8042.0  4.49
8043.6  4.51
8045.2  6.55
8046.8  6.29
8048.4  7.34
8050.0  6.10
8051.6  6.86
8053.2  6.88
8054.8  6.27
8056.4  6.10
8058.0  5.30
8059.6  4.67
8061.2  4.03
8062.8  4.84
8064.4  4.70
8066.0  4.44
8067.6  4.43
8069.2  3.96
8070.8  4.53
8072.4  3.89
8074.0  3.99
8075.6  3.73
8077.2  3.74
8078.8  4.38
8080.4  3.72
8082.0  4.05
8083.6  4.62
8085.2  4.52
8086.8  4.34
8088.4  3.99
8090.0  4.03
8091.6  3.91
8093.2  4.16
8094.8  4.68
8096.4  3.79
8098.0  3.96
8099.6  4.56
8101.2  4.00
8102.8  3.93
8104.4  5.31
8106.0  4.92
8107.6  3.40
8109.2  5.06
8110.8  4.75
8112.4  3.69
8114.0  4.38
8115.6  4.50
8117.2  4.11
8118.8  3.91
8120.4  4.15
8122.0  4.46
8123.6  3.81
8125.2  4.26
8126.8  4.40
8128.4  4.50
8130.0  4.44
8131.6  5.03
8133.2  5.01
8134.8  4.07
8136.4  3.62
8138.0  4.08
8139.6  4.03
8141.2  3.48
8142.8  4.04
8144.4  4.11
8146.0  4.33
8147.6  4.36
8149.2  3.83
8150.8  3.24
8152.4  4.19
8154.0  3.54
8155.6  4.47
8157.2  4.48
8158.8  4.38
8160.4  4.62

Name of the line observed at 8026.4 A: H-alpha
